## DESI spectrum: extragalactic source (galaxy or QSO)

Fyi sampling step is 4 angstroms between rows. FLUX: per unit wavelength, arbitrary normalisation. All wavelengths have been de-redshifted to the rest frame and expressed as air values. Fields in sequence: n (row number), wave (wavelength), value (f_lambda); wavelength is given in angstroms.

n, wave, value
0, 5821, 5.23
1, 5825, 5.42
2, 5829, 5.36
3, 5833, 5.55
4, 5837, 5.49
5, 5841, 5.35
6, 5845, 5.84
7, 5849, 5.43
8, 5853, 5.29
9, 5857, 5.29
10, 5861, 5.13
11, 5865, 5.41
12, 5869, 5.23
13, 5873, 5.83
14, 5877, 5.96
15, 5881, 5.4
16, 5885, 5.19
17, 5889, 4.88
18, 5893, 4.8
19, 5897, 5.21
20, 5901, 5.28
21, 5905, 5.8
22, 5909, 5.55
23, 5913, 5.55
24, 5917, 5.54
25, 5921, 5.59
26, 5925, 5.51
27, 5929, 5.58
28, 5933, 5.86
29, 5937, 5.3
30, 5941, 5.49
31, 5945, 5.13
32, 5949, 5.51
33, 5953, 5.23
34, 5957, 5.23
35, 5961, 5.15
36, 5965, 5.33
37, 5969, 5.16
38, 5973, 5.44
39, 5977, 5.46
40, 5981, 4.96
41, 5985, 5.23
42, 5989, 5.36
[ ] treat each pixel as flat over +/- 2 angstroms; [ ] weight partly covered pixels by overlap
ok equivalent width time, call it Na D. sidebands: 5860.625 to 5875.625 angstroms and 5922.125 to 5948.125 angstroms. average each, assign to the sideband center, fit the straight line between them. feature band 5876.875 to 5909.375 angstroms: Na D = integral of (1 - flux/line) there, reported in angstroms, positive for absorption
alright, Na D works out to 1.0 angstroms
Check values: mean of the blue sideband 5.45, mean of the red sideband 5.48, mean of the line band 5.29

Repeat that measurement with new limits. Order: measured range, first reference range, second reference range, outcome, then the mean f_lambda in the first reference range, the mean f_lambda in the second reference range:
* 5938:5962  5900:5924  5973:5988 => 0.43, 5.56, 5.26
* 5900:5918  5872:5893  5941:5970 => -0.76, 5.37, 5.27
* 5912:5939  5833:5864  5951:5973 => -1.36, 5.41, 5.24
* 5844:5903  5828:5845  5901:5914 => 2.16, 5.49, 5.59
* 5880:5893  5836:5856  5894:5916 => 0.89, 5.47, 5.45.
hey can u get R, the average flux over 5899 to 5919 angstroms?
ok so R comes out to 5.54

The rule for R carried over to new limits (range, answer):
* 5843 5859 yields 5.46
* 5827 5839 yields 5.47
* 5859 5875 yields 5.4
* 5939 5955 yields 5.34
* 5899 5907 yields 5.54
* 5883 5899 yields 5.02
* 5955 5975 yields 5.26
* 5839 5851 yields 5.54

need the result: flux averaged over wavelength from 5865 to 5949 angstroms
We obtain 5.44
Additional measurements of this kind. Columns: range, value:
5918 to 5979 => 5.4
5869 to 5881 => 5.7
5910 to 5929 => 5.55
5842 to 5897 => 5.35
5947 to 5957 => 5.34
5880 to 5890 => 5.16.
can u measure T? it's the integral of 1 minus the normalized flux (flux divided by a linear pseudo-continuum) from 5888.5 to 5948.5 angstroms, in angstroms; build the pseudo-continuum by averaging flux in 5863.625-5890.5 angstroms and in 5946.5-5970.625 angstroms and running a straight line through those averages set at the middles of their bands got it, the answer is -0.9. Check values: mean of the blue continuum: 5.42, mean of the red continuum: 5.27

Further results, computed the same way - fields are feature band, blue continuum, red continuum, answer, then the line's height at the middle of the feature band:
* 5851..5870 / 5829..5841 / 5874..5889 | 0.6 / 5.46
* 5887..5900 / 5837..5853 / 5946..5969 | 1.0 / 5.4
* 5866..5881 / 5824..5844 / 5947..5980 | -0.6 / 5.41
